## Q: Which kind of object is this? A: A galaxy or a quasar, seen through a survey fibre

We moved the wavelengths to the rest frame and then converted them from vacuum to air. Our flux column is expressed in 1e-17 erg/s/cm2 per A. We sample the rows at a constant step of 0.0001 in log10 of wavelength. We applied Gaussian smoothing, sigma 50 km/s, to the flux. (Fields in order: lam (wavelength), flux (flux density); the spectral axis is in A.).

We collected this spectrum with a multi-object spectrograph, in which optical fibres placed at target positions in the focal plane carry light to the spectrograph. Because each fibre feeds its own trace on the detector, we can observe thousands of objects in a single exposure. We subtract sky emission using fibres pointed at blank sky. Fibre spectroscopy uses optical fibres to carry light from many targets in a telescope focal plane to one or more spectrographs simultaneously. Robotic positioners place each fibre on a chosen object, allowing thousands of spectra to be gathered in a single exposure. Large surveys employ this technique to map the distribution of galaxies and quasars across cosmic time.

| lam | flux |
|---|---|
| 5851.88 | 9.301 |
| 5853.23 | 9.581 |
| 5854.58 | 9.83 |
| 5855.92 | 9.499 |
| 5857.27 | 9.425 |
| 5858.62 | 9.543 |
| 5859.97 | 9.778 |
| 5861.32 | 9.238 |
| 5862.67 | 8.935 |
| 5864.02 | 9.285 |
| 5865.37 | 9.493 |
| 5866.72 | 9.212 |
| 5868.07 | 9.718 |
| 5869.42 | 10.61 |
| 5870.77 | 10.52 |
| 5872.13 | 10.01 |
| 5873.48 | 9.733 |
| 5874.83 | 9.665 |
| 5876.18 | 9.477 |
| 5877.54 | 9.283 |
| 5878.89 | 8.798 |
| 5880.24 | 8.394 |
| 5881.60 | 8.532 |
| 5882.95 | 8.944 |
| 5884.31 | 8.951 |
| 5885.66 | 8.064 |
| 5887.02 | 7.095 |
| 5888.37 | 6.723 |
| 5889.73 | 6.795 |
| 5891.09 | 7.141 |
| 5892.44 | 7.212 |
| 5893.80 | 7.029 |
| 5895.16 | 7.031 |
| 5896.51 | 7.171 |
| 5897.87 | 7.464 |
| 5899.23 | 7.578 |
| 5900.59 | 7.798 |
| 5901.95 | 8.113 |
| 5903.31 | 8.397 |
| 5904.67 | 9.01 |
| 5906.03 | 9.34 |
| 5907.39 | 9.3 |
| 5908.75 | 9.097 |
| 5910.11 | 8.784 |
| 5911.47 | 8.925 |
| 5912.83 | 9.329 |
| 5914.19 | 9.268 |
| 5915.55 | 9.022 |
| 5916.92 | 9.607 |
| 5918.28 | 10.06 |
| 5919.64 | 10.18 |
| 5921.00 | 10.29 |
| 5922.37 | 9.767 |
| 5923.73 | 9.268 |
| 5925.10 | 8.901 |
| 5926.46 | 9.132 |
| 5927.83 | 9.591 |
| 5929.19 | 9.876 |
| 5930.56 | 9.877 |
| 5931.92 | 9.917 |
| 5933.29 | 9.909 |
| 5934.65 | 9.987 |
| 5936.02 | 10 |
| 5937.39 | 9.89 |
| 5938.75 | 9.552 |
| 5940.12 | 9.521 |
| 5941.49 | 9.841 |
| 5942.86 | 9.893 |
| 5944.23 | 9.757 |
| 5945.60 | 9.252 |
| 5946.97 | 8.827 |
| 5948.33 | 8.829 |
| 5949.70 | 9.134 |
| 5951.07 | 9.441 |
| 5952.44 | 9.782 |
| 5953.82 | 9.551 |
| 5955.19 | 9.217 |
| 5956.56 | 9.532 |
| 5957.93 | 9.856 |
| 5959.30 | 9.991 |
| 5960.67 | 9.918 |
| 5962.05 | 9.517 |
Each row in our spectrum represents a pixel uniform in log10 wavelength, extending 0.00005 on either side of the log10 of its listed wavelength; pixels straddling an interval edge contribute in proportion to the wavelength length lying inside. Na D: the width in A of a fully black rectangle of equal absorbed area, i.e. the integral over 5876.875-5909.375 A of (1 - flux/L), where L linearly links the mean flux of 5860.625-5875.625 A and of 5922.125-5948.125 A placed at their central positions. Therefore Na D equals 5.4 A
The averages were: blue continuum 9.68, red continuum 9.6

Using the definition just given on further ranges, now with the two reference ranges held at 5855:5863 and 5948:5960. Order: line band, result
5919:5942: -0.60 A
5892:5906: 2.51 A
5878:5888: 1.16 A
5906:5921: 0.12 A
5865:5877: -0.48 A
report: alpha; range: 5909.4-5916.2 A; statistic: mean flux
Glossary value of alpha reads 9.07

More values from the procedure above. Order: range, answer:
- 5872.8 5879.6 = 9.4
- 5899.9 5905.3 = 8.32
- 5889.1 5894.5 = 7.04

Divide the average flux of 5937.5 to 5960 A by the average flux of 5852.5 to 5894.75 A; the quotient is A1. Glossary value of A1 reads 1.1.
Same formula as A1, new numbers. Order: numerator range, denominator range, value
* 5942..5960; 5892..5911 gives 1.17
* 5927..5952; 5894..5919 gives 1.12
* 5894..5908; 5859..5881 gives 0.85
